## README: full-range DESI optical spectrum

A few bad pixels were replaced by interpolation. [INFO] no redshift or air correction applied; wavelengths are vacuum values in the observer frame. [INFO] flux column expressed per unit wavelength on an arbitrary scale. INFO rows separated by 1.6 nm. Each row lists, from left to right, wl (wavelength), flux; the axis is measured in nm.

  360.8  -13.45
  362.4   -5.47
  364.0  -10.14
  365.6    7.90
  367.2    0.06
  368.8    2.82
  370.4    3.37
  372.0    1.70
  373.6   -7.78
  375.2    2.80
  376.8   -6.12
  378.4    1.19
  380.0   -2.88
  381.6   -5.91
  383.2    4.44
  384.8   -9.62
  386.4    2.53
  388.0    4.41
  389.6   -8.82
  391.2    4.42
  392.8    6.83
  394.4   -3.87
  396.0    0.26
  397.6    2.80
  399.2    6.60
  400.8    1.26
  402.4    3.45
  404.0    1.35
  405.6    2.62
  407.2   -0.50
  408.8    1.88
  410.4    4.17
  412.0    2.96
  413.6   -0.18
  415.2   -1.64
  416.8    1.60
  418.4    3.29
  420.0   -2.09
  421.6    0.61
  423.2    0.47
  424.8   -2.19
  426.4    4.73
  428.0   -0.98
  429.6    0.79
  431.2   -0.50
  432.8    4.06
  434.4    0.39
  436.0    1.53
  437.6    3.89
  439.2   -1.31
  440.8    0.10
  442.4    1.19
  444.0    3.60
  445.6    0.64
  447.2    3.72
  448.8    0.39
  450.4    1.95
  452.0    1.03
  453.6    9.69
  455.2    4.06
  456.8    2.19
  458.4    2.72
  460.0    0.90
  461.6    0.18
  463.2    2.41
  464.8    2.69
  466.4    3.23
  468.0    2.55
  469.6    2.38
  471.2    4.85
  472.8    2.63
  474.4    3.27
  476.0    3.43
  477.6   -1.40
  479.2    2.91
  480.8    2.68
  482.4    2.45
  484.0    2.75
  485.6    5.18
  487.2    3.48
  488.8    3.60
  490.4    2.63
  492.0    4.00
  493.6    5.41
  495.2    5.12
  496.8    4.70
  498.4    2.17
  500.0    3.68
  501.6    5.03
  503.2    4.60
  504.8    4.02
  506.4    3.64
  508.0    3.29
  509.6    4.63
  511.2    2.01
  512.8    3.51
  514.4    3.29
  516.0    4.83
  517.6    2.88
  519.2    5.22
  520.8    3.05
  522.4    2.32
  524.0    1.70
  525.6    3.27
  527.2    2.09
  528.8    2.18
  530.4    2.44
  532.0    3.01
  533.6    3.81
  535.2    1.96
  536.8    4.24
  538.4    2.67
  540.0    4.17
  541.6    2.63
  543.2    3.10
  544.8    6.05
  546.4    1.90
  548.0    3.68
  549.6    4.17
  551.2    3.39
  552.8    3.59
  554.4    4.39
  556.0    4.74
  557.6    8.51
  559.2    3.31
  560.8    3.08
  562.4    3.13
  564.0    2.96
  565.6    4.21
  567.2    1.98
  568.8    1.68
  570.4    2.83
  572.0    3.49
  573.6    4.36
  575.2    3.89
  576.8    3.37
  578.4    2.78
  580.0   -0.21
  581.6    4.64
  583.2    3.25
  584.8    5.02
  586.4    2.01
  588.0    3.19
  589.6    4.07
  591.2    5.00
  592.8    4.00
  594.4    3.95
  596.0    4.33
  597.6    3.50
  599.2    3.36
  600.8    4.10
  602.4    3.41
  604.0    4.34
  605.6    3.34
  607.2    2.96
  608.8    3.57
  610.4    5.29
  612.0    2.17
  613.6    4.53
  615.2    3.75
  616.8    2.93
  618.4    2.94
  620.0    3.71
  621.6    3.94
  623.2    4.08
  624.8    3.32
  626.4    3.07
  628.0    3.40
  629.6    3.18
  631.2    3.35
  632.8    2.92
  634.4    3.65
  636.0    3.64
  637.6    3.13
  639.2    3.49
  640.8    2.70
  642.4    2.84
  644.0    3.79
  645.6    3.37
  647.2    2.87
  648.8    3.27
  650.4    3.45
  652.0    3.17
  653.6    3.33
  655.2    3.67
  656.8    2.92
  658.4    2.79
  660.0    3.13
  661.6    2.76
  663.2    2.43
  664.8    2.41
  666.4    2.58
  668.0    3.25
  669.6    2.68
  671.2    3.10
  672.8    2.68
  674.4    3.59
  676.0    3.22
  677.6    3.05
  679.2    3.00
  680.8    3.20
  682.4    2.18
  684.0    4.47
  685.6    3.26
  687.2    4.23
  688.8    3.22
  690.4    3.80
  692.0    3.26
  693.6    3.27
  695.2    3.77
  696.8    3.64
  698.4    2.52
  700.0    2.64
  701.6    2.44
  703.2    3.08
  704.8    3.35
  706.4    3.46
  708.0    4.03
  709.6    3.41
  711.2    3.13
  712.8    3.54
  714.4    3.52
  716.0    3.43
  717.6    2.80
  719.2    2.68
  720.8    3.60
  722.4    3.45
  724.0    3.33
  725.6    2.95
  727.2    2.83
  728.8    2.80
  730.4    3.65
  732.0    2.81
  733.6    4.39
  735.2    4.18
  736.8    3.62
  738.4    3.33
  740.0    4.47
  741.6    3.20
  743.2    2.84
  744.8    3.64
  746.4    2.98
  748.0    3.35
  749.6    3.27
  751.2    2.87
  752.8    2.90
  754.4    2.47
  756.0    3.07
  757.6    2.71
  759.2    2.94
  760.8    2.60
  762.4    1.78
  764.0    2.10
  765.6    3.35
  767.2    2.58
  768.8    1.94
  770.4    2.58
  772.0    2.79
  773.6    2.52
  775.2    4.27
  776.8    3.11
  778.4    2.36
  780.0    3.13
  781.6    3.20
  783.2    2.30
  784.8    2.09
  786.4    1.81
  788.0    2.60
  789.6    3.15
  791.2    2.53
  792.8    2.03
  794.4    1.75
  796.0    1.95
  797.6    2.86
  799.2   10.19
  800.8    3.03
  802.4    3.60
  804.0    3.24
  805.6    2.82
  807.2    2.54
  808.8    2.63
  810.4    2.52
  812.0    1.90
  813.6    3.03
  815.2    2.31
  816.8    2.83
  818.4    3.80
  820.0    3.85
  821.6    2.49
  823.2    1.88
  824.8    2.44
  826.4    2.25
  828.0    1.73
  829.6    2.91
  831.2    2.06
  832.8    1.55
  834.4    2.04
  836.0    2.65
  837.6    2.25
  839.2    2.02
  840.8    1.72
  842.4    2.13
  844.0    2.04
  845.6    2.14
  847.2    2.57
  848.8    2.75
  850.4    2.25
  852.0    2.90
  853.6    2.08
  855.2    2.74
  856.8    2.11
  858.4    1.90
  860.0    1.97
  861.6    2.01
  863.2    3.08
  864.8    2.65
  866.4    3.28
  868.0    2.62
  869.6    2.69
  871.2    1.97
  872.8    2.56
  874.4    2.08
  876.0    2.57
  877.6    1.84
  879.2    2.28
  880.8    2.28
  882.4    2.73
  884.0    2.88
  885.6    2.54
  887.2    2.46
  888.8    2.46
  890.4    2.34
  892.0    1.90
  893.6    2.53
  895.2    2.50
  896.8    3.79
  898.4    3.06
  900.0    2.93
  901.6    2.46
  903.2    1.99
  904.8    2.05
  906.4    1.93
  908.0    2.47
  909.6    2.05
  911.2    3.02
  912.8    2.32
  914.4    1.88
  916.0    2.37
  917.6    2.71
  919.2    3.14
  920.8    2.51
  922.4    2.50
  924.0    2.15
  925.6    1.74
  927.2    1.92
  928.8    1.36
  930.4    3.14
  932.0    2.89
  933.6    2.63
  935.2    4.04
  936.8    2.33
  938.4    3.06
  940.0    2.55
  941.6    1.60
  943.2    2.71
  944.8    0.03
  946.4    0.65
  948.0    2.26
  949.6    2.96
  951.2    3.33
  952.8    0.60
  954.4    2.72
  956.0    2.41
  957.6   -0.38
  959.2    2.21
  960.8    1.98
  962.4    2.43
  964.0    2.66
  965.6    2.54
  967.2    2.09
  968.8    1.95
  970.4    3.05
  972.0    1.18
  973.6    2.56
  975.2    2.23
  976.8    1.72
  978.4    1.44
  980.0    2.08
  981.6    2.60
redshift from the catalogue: 0.22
